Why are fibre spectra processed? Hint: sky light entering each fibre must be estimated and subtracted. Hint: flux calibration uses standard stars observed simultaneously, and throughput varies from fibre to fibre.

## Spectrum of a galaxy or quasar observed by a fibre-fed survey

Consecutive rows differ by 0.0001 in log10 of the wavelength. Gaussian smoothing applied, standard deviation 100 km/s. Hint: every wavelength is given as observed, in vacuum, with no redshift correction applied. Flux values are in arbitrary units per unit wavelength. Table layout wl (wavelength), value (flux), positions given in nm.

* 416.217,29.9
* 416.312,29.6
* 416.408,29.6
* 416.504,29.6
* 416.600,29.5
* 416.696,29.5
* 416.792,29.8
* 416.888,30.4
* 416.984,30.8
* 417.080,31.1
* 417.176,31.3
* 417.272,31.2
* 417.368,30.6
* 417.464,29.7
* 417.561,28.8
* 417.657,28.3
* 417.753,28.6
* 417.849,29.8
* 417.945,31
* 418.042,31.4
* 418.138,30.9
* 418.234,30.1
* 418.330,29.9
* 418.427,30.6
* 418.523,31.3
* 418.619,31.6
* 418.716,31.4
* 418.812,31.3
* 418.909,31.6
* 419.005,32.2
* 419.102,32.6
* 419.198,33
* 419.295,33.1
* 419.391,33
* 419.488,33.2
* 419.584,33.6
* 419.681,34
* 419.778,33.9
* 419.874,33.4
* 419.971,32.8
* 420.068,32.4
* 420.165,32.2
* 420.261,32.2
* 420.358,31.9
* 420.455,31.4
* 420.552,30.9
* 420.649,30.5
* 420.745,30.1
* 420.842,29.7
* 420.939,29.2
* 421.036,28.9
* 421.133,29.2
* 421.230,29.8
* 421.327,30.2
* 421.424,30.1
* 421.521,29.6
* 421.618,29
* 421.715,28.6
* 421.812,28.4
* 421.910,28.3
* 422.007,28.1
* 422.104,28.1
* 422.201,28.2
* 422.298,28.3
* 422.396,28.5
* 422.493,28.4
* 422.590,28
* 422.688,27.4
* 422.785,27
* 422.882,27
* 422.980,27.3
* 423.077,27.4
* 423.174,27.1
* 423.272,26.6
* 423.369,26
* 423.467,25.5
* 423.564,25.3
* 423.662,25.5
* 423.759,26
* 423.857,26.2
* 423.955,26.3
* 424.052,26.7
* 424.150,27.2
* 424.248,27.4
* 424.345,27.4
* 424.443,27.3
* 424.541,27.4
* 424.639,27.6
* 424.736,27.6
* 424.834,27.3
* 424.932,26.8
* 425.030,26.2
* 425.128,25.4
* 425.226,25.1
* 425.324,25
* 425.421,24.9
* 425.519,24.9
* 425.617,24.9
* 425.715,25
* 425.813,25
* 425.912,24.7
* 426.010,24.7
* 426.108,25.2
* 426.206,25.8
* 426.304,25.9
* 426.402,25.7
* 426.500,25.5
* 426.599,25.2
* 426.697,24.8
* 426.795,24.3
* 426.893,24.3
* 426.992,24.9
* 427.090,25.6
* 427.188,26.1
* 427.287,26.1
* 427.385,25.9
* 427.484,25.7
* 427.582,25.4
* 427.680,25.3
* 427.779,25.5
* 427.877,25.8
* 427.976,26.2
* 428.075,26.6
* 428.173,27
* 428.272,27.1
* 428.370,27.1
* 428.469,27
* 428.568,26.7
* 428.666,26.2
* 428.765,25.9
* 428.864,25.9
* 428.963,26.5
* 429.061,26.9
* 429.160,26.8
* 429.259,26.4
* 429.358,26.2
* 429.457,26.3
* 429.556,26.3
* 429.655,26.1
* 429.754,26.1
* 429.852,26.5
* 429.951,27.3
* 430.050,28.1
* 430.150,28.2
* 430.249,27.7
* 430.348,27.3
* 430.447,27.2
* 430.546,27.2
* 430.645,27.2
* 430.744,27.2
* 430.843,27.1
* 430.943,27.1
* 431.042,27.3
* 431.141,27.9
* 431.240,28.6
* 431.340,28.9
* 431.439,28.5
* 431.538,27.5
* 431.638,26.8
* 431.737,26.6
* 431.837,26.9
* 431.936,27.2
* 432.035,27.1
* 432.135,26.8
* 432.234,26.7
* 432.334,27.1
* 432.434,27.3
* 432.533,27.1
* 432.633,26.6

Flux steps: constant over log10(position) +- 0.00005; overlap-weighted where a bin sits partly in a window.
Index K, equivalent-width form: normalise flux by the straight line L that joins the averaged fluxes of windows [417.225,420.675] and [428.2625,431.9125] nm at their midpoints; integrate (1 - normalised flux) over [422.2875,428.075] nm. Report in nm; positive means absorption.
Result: 0.58 nm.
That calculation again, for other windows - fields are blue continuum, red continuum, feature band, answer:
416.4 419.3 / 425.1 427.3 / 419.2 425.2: -0.231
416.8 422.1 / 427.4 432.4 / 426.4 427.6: 0.113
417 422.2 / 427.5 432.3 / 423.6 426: 0.225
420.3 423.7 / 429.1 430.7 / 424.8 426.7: 0.160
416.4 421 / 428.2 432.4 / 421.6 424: 0.196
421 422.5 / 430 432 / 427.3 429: 0.104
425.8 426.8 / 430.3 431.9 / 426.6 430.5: -0.003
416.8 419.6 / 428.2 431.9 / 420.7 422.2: 0.043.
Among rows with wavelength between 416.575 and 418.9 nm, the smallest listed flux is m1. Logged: 28.3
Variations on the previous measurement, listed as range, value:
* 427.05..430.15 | 25.3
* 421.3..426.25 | 24.7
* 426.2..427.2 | 24.3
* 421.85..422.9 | 27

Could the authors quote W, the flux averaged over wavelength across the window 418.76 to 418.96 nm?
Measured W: 31.5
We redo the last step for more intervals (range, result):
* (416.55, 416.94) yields 29.8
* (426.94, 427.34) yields 25.7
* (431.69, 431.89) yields 26.7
